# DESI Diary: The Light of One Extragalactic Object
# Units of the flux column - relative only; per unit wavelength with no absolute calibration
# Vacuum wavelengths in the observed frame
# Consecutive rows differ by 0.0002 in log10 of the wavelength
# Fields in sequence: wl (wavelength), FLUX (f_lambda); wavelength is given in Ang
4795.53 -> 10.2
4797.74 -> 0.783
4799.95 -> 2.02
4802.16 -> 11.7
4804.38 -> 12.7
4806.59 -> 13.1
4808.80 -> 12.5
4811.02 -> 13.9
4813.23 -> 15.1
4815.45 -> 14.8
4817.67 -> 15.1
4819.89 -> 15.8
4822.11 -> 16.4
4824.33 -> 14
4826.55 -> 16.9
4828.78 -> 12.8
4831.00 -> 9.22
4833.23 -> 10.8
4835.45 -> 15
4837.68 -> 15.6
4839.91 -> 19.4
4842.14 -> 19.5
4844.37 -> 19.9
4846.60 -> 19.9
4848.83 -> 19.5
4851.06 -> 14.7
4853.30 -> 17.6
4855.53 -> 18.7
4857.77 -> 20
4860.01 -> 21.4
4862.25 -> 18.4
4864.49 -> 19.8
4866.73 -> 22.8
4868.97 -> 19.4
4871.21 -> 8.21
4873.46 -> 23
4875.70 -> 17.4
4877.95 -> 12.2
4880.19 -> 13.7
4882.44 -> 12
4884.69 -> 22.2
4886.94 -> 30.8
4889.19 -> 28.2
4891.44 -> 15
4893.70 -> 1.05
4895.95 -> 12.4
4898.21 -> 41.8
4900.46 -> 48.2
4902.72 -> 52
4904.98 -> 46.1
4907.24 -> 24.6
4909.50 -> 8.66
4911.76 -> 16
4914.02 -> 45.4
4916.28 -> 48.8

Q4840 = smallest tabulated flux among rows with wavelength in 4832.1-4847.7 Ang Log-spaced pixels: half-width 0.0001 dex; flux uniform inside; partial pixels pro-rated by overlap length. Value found 10.8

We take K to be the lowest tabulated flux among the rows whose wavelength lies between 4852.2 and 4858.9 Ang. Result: 17.6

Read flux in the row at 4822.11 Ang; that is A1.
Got 16.4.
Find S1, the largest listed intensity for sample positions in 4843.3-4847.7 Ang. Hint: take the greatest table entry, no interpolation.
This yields 19.9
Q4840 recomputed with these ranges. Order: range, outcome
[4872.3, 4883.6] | 12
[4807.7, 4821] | 12.5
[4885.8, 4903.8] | 1.05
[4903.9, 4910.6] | 8.66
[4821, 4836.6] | 9.22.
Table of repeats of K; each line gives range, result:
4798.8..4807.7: 2.02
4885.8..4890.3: 28.2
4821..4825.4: 14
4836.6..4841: 15.6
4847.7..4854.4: 14.7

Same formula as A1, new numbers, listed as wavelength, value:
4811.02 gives 13.9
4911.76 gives 16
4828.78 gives 12.8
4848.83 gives 19.5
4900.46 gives 48.2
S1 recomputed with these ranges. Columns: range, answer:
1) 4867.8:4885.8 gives 23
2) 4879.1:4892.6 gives 30.8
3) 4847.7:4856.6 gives 19.5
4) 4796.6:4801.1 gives 2.02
